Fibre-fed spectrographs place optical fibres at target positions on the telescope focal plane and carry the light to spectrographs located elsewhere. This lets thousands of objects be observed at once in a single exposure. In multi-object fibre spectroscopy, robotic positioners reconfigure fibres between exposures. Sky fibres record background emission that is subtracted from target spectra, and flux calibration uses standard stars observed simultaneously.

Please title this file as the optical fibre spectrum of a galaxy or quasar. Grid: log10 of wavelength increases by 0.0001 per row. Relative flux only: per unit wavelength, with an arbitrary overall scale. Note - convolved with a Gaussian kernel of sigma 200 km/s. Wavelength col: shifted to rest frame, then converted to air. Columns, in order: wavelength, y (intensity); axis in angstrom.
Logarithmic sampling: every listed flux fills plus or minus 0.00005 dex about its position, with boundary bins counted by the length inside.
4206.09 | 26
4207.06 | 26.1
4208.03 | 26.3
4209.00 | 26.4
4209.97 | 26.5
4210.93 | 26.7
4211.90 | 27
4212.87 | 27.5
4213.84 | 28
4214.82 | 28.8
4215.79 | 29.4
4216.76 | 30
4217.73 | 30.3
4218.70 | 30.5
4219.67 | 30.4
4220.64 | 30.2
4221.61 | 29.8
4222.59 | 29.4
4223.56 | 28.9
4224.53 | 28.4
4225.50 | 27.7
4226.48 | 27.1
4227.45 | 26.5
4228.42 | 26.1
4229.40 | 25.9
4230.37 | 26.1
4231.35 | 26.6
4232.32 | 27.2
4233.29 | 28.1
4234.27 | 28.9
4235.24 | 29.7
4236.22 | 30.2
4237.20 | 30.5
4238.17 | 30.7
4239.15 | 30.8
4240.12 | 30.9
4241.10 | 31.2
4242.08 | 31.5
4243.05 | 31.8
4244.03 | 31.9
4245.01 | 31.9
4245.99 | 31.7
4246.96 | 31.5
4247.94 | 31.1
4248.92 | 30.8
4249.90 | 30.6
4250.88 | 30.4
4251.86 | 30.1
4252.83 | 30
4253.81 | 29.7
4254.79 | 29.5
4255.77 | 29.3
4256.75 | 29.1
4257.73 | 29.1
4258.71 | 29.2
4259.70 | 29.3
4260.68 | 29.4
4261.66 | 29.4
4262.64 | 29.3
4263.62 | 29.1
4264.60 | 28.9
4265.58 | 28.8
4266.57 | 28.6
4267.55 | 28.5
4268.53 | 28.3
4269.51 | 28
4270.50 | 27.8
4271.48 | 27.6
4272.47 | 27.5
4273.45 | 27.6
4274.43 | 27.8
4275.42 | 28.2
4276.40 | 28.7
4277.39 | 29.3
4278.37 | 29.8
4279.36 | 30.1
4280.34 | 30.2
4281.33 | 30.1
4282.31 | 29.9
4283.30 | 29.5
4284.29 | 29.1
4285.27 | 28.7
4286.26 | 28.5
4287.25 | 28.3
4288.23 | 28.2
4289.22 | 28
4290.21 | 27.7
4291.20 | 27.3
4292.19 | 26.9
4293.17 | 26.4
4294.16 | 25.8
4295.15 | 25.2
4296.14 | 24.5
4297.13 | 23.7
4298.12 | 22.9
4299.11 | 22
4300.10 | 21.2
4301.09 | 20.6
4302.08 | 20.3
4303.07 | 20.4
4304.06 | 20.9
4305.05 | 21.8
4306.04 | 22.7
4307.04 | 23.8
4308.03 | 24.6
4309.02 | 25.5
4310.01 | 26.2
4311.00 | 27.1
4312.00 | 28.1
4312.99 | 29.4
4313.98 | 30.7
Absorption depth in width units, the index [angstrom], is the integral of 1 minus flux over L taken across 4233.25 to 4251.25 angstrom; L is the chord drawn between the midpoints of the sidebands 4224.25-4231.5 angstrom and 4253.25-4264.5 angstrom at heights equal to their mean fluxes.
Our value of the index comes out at -1.9 angstrom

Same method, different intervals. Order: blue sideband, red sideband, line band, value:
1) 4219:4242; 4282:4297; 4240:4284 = -2.36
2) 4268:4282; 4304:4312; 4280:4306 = 0.85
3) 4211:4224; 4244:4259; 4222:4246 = 0.48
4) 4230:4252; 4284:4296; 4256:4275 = 0.13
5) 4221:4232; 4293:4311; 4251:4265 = -1.99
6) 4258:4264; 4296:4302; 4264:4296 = -3.24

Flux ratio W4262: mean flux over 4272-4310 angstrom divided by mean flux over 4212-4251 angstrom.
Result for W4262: 0.89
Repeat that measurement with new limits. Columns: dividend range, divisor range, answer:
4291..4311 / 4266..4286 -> 0.82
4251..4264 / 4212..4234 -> 1.04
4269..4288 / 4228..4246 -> 0.97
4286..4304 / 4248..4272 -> 0.85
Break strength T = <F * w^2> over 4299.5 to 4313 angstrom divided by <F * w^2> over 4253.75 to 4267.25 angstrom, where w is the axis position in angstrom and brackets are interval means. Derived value 0.8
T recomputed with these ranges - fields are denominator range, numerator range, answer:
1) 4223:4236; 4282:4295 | 1.04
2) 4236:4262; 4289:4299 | 0.86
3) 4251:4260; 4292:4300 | 0.84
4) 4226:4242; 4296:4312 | 0.84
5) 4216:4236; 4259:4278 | 1.02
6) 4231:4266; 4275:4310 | 0.89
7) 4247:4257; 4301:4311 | 0.78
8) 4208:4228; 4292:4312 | 0.87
